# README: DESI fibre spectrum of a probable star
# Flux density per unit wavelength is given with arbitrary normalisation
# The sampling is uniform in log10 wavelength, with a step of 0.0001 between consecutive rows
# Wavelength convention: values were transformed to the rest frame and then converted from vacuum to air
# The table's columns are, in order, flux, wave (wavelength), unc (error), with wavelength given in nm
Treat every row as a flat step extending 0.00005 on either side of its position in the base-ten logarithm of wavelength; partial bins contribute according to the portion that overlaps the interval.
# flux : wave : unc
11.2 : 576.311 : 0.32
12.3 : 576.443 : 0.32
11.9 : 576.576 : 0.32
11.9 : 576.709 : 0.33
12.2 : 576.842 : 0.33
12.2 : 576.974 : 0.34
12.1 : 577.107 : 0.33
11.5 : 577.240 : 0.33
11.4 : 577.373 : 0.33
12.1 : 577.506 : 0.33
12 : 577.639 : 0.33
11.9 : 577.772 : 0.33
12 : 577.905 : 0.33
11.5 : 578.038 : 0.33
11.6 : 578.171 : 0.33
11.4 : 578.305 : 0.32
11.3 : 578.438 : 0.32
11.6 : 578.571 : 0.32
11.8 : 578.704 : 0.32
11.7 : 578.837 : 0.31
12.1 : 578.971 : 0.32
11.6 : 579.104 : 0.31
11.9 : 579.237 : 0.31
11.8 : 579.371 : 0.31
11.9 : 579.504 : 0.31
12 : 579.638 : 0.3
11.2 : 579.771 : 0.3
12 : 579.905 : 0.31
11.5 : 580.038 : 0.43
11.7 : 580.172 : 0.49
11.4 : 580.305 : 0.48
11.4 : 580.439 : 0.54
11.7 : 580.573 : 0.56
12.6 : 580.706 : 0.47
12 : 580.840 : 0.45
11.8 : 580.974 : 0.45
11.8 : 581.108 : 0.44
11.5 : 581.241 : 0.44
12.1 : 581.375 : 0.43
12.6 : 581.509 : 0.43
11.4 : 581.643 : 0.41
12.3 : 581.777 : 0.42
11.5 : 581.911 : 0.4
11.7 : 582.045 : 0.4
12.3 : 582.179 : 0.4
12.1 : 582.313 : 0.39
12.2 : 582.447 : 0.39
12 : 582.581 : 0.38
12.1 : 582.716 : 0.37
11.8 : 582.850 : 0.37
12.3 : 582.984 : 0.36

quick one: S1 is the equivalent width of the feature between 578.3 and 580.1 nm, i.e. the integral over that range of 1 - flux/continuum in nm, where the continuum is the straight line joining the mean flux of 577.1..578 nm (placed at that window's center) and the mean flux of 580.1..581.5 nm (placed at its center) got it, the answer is 0.02 nm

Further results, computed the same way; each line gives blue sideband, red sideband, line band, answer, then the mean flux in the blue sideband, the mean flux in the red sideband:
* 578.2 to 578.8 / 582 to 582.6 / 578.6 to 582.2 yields -0.002 nm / 11.5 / 12.1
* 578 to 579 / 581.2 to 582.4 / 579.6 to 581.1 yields 0.006 nm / 11.6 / 12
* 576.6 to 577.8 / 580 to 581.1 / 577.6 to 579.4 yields 0.021 nm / 11.9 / 11.8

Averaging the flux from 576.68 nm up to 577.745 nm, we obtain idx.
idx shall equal 11.9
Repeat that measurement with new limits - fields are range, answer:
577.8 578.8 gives 11.6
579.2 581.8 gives 11.8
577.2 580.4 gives 11.7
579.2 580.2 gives 11.7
